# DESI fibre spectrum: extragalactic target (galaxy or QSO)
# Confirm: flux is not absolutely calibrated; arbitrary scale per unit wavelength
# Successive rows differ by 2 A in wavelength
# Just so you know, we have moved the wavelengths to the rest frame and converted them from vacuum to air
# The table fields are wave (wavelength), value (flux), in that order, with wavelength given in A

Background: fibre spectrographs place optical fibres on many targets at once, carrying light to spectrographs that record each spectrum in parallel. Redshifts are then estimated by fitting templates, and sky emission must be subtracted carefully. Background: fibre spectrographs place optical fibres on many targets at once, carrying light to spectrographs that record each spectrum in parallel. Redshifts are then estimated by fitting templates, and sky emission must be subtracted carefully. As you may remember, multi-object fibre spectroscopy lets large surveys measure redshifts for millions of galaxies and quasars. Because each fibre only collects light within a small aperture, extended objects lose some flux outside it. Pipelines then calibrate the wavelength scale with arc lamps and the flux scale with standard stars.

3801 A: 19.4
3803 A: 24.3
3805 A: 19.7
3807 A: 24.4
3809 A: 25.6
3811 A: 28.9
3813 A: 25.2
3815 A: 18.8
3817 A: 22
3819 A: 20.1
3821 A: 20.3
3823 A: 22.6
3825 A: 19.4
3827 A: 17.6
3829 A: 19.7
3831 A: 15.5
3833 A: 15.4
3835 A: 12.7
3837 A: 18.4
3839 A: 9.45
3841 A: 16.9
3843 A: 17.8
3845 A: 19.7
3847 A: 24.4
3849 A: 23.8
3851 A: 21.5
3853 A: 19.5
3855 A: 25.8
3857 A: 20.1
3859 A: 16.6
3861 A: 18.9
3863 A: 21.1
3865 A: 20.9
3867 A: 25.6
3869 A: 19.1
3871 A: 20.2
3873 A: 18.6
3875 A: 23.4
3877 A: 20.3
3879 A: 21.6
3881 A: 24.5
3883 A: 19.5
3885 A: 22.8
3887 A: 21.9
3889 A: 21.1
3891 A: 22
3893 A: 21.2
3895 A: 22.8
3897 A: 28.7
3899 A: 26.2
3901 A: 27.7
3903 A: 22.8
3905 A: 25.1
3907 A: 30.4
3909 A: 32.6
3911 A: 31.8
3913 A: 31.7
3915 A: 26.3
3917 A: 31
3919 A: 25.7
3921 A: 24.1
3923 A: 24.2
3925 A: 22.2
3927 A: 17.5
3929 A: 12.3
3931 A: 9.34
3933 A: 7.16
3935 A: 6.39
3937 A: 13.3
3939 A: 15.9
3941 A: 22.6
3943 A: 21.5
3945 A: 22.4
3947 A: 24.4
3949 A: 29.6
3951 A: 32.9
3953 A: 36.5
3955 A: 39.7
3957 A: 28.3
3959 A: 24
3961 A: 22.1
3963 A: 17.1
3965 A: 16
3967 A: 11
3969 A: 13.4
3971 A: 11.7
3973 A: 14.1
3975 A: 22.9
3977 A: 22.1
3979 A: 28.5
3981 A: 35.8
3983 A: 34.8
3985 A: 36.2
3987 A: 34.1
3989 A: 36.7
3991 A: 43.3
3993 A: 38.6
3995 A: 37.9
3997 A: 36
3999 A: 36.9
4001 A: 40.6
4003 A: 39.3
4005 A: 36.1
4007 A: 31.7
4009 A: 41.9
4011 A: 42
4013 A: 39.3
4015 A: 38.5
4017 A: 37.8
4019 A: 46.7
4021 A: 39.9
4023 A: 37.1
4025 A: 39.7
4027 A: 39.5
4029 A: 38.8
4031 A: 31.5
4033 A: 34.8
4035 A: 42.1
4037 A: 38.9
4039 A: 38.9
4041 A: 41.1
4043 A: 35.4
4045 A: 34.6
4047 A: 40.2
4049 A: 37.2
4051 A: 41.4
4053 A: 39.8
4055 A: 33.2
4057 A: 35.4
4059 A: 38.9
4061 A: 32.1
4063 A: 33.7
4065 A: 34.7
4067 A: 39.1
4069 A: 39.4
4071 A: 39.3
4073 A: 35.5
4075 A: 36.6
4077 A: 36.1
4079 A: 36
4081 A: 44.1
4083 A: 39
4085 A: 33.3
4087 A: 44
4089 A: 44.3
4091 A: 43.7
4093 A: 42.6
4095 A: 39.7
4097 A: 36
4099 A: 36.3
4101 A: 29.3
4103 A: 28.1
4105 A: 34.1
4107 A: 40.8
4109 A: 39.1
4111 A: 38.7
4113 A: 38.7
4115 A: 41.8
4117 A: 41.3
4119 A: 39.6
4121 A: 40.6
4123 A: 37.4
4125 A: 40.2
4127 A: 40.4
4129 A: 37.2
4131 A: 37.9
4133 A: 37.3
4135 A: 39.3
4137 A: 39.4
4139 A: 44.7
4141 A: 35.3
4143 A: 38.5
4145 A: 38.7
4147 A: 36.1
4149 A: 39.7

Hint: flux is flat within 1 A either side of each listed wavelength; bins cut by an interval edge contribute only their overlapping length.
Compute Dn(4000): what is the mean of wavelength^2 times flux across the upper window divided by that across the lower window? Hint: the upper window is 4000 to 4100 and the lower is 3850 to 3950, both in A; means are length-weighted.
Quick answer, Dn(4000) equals 1.9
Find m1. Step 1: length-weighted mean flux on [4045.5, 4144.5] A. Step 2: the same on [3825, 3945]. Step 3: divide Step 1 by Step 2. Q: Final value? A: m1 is 1.8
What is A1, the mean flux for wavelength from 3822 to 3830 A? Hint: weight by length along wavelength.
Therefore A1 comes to 19.8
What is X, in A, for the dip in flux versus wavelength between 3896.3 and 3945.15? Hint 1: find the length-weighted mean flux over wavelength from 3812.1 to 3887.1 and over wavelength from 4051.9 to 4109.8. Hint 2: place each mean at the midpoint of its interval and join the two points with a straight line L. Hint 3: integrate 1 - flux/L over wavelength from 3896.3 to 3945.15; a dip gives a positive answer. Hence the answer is 5.37 A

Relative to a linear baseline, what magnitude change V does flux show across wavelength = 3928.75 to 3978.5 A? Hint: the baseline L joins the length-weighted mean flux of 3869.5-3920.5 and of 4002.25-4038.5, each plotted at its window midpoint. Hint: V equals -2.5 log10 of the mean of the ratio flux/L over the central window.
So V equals 0.483 mag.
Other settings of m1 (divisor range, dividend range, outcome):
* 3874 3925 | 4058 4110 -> 1.49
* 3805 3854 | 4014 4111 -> 1.90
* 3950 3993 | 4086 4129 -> 1.44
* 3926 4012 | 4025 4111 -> 1.41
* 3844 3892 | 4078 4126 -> 1.81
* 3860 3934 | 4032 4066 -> 1.63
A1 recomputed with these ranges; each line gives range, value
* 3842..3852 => 21.4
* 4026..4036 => 37.3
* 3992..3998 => 37.5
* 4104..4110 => 38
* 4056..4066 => 35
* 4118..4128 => 39.6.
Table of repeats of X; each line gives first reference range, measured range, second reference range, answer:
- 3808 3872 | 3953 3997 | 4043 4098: 4.7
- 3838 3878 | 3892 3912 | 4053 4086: -2.8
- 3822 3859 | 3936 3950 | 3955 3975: -1.8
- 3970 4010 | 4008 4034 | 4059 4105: -3.5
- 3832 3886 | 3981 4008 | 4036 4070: -4.2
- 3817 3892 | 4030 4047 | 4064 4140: -1.8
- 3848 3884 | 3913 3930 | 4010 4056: 2.2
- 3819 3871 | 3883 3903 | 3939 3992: -1.4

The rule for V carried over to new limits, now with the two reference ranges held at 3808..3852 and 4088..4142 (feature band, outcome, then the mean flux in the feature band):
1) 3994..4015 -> -0.21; 38.2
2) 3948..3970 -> 0.15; 24.6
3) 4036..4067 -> -0.08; 37.1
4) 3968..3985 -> 0.24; 23.7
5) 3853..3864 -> 0.07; 20.4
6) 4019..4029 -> -0.22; 39.8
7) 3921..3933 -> 0.48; 16.9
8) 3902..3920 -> -0.14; 28.6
